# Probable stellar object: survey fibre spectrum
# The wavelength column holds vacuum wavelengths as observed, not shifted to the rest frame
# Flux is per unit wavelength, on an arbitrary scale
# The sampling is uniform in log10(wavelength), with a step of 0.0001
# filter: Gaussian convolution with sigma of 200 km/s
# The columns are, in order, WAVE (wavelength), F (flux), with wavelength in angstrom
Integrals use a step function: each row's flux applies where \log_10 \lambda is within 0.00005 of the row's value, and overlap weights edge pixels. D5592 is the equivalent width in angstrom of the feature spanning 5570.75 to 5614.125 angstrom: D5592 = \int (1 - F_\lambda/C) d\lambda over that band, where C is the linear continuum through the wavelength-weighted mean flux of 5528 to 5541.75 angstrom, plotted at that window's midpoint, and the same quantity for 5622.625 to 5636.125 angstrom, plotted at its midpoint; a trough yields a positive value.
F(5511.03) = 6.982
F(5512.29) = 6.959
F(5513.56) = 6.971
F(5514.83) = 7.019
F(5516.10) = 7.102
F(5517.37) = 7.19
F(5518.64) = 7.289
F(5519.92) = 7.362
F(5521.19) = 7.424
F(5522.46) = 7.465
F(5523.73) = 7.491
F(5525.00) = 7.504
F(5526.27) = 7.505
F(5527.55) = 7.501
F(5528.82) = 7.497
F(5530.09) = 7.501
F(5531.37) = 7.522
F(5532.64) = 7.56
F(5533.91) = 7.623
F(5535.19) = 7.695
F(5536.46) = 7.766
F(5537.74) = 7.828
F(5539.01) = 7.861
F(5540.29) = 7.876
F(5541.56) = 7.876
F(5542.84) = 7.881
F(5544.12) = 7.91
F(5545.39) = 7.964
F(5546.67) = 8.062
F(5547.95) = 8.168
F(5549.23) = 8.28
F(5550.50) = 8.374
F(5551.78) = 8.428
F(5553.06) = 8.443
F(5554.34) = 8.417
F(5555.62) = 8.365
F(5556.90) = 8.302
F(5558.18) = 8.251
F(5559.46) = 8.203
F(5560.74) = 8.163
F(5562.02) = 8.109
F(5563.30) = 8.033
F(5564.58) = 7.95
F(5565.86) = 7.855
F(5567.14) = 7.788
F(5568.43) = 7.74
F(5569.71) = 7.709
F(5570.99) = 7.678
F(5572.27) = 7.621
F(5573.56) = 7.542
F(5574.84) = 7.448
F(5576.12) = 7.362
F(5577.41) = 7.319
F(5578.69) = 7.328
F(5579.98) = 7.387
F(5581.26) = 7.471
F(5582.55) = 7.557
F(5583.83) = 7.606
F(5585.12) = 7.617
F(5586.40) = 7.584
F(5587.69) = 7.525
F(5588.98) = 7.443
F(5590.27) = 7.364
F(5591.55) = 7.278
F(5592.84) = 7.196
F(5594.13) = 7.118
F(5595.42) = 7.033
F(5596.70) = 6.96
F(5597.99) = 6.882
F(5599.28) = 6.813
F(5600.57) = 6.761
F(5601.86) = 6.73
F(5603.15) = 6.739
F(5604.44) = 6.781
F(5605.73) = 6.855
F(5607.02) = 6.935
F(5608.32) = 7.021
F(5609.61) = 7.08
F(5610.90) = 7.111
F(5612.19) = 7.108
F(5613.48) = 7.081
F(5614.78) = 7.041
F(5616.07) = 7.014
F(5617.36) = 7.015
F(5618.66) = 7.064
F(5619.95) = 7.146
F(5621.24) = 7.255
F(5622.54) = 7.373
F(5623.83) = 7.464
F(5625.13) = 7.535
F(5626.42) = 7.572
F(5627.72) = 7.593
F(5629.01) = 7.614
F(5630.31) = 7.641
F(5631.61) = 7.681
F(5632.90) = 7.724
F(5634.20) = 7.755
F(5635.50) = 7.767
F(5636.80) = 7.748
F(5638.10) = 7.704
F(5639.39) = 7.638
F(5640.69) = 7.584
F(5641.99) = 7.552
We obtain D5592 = 2.5 angstrom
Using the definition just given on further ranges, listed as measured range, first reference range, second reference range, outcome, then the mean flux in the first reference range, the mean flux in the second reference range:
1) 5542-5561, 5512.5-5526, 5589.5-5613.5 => -2.8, 7.28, 6.99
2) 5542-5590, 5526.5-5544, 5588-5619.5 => -3.0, 7.69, 7.02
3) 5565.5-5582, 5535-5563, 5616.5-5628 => 0.6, 8.11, 7.32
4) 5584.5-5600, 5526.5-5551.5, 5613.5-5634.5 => 0.7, 7.83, 7.39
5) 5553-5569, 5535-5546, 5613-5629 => -0.8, 7.86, 7.28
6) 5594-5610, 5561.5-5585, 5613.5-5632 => 1.2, 7.64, 7.34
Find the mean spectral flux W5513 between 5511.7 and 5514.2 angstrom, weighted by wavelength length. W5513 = 6.96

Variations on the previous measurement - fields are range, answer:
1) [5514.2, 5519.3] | 7.14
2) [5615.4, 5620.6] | 7.07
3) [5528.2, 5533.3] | 7.53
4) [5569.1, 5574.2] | 7.64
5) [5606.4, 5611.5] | 7.03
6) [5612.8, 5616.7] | 7.04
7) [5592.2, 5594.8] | 7.15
